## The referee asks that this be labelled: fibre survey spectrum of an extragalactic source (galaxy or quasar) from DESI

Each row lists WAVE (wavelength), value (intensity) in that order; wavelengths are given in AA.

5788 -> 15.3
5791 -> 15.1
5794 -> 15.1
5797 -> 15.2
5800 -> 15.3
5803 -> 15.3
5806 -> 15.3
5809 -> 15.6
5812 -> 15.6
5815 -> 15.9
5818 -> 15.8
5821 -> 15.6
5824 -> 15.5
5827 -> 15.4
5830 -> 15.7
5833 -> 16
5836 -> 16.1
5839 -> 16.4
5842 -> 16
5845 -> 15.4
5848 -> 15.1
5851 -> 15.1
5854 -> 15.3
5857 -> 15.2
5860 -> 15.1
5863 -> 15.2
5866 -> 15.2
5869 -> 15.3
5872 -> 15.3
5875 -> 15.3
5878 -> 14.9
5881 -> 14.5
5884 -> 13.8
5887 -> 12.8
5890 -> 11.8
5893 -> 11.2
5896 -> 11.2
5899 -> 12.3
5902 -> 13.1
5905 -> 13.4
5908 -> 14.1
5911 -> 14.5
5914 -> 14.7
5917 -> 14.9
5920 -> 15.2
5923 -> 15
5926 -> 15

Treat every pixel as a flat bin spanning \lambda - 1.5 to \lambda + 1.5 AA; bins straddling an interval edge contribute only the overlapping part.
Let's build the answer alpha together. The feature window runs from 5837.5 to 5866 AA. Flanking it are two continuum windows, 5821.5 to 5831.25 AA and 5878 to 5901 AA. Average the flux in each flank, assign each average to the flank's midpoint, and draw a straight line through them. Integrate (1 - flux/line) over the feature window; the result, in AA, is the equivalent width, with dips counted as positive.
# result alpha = -2.03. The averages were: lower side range 15.5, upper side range 12.7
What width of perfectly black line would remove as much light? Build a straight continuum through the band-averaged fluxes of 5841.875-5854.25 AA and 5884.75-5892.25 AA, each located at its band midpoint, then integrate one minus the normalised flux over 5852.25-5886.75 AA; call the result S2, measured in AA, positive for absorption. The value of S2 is -3.04 AA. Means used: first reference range 15.3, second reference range 12.3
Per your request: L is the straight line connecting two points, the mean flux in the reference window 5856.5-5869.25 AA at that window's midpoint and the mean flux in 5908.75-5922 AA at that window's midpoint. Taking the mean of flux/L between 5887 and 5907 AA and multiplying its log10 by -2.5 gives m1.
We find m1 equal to 0.214 mag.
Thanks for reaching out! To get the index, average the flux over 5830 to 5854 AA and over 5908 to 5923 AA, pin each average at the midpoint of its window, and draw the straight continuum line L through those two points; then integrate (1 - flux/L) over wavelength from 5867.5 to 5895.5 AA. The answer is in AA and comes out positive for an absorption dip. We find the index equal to 2.6 AA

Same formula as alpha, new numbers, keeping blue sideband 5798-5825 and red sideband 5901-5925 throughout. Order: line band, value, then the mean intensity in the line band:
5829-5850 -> -0.8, 15.8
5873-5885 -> 0.1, 14.7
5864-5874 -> -0.2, 15.3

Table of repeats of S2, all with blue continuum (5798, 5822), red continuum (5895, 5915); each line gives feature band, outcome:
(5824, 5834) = -0.4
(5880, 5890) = 0.3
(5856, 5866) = -0.6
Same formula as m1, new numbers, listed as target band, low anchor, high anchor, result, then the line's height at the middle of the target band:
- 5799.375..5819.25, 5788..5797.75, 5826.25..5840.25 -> -0.01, 15.5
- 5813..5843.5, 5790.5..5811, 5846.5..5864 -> -0.04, 15.2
